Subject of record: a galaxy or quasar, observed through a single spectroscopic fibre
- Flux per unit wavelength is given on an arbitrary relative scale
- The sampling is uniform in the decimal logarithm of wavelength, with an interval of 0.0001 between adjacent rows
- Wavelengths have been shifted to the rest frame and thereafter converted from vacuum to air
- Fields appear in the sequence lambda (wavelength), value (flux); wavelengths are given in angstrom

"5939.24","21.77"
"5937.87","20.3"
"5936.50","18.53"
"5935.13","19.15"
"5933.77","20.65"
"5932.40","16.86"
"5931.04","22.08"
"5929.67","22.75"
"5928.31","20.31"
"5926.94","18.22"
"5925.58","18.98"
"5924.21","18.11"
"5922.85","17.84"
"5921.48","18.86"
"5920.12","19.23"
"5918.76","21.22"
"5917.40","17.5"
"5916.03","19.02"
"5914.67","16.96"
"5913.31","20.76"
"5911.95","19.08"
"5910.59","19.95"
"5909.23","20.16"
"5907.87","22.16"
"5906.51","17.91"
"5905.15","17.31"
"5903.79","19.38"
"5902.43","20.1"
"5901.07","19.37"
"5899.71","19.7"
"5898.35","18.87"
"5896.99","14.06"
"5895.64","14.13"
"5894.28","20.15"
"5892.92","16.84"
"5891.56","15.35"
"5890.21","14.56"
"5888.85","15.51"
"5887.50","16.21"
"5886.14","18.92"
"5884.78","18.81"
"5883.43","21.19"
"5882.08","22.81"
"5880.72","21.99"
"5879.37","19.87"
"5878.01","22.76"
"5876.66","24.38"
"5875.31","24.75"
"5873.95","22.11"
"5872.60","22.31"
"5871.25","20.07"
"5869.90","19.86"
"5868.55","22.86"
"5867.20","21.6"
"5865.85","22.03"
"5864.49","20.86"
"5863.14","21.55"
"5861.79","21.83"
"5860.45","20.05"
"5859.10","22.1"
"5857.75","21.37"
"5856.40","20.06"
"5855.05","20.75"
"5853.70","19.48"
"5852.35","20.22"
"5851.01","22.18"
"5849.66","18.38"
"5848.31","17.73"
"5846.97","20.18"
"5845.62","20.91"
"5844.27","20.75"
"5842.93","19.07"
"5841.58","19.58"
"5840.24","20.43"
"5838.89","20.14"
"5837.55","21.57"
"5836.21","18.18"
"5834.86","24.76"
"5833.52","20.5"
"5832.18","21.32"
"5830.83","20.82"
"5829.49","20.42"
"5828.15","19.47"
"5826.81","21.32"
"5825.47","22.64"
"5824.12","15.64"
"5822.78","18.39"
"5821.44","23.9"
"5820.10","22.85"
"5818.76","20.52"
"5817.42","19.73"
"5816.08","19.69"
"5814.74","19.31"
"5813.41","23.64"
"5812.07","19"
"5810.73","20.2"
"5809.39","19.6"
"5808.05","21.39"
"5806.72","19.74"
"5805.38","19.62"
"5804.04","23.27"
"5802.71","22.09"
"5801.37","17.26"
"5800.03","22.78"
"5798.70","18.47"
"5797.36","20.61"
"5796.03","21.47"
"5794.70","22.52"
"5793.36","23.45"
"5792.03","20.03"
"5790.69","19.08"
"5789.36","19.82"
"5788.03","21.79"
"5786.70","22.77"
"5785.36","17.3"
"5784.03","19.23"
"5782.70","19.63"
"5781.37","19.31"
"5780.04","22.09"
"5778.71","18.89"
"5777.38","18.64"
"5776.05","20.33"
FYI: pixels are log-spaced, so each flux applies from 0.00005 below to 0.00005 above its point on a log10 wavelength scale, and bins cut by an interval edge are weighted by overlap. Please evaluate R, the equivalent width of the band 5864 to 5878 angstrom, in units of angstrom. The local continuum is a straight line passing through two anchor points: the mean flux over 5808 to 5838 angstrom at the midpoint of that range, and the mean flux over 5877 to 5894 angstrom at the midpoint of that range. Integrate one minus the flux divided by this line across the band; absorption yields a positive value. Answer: -2.08 angstrom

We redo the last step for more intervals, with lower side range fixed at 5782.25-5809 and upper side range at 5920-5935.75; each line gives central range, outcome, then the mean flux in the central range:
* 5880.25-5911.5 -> 2.0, 18.5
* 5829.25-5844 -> -0.3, 20.6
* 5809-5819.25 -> 0.1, 20.2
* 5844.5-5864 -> -0.4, 20.5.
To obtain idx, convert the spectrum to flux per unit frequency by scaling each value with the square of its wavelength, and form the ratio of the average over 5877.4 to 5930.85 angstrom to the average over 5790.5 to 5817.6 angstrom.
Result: 0.95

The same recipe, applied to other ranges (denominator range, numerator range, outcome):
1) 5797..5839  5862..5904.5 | 0.98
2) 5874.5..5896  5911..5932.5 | 1.01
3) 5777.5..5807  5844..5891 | 1.03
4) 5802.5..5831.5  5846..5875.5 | 1.03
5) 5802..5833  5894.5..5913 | 0.93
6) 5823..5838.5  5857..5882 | 1.08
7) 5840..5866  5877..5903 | 0.92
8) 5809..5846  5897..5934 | 0.97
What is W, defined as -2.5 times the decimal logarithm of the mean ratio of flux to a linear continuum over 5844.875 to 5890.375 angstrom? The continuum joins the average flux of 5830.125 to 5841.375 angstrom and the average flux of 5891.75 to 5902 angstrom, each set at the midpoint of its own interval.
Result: -0.08 mag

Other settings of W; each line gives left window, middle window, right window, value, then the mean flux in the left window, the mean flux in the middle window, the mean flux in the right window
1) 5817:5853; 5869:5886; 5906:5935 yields -0.09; 20.4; 21.7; 19.5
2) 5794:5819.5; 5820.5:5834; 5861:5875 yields 0.02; 20.6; 20.5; 21.6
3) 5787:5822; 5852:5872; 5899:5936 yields -0.05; 20.9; 21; 19.4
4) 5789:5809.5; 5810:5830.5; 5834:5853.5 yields 0.00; 20.7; 20.5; 20.3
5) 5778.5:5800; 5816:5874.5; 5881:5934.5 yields -0.05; 20.5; 20.7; 18.8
